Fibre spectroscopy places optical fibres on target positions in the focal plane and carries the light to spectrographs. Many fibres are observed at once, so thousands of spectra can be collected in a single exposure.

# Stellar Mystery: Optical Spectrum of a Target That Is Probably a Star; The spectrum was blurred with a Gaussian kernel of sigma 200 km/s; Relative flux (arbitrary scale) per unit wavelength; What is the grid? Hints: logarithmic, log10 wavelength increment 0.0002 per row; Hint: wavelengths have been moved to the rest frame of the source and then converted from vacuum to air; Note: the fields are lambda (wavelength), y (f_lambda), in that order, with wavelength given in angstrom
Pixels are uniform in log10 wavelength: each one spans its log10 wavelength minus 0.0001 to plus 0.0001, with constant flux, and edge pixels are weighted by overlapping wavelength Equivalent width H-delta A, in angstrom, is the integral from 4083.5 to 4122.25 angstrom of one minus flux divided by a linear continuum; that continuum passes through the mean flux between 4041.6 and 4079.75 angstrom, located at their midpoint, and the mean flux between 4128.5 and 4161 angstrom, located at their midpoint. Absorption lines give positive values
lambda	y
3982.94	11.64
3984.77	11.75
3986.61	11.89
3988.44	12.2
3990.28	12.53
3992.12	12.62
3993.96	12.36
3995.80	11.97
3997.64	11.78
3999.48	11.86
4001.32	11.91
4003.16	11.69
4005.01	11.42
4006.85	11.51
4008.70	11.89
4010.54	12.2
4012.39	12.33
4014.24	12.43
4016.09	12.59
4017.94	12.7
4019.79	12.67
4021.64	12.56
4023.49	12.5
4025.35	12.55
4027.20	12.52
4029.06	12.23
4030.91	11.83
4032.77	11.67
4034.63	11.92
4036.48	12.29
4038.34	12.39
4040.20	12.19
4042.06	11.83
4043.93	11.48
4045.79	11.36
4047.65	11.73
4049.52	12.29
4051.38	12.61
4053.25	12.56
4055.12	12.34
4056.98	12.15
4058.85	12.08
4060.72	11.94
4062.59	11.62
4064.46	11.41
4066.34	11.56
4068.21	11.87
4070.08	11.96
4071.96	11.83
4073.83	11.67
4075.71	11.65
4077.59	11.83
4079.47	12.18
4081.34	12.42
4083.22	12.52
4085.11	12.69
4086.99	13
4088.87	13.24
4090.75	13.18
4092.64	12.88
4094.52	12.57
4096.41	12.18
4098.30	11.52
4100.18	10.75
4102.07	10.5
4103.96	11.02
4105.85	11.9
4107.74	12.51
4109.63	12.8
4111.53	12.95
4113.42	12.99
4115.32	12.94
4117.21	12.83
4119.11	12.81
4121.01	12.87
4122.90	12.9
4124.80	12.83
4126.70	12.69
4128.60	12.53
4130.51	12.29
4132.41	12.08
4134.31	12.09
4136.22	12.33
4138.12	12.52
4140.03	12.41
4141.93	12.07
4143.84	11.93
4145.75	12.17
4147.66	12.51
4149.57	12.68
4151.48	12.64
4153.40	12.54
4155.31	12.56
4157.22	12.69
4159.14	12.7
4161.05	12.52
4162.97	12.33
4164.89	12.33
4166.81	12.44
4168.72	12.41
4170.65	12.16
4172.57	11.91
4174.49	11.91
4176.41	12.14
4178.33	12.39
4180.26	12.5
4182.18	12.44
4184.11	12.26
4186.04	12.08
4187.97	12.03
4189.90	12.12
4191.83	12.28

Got -0.8 angstrom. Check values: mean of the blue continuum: 11.9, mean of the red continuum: 12.4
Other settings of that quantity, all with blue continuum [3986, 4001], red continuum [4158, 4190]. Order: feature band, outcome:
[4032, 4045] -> 0.2 angstrom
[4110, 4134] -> -0.9 angstrom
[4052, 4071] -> 0.4 angstrom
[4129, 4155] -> -0.2 angstrom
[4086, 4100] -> -0.4 angstrom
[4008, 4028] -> -0.5 angstrom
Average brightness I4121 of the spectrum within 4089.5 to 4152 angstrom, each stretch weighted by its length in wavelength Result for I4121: 12.4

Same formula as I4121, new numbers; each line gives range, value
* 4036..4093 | 12.1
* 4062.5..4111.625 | 12.1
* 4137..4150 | 12.3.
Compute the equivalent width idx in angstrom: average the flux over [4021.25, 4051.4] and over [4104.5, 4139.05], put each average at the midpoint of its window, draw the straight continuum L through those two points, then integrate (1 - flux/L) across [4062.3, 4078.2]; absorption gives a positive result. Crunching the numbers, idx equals 0.7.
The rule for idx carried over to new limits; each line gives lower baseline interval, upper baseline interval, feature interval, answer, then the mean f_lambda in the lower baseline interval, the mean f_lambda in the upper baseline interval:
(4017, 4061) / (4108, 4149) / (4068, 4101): 0.4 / 12.2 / 12.5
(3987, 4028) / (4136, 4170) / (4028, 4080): 1.4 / 12.2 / 12.4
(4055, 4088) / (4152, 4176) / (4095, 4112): 0.5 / 12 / 12.4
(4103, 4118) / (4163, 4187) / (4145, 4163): -0.3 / 12.5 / 12.3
